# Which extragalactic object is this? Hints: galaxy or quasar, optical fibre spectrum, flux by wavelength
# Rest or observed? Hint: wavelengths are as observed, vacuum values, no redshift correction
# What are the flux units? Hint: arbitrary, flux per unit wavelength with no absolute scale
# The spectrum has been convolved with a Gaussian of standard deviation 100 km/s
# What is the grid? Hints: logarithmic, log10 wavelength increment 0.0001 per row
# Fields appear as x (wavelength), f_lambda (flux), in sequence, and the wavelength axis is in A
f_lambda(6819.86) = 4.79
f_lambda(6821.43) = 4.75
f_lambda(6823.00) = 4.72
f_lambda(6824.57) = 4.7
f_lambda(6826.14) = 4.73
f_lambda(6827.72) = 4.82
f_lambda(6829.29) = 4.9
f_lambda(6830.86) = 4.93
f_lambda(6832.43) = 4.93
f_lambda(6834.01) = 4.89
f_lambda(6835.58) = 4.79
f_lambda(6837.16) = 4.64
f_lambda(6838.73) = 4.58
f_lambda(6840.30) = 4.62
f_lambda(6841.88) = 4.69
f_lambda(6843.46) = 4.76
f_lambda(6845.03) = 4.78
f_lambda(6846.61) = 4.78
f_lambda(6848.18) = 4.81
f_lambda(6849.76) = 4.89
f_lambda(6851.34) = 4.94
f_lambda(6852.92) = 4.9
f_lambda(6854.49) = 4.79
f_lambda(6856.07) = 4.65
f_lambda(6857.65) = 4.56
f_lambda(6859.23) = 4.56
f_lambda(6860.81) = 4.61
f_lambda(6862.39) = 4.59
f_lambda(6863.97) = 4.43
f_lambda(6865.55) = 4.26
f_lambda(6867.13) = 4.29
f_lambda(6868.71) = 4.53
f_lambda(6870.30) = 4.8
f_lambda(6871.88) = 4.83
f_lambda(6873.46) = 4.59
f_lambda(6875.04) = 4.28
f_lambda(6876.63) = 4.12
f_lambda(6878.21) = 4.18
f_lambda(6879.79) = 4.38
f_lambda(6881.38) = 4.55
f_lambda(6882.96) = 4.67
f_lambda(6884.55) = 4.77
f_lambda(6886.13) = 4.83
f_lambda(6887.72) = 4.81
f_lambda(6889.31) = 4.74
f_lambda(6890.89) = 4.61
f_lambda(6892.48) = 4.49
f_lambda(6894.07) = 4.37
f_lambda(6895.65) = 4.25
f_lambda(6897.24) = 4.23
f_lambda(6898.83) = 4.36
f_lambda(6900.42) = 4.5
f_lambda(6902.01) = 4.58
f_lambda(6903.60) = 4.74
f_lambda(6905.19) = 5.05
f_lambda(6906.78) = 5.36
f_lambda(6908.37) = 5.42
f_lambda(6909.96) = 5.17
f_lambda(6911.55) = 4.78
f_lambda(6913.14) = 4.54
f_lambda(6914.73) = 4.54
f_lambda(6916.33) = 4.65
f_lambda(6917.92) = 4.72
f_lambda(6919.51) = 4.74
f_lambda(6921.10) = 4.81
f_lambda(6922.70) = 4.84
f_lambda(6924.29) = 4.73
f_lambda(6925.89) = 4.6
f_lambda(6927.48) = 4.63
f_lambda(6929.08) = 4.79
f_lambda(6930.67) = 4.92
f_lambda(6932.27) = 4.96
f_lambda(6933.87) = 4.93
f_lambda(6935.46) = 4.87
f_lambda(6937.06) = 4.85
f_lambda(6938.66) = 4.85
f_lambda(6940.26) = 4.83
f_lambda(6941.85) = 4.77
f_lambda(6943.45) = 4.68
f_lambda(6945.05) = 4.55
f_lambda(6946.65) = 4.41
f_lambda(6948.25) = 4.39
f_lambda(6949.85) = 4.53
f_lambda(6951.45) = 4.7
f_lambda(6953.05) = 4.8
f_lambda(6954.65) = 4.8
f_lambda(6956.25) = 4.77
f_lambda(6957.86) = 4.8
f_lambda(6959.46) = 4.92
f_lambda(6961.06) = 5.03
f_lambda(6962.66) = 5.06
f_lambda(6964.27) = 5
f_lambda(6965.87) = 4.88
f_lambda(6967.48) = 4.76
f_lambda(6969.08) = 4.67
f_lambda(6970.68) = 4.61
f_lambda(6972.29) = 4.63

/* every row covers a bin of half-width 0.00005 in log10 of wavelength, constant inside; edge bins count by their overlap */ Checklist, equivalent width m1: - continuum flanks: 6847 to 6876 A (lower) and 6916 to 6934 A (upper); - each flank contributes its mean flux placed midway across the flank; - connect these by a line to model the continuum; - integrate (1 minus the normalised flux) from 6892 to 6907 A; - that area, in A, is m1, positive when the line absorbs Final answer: 0.5 A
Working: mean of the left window 4.63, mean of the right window 4.77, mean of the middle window 4.57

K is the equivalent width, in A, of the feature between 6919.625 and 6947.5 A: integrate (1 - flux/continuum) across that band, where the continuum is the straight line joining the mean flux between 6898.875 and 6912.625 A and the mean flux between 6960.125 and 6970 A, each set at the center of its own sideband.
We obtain 0.80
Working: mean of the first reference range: 4.91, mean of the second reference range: 4.9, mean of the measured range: 4.76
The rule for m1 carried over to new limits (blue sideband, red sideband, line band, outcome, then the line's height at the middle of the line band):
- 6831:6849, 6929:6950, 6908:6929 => -0.10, 4.75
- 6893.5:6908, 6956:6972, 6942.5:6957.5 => 0.52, 4.8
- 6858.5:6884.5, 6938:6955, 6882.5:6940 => -2.05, 4.58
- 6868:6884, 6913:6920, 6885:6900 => 0.09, 4.56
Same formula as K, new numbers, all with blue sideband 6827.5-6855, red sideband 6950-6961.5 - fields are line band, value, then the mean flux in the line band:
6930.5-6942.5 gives -0.2 A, 4.87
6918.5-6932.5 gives 0.1 A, 4.77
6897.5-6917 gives 0.1 A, 4.79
